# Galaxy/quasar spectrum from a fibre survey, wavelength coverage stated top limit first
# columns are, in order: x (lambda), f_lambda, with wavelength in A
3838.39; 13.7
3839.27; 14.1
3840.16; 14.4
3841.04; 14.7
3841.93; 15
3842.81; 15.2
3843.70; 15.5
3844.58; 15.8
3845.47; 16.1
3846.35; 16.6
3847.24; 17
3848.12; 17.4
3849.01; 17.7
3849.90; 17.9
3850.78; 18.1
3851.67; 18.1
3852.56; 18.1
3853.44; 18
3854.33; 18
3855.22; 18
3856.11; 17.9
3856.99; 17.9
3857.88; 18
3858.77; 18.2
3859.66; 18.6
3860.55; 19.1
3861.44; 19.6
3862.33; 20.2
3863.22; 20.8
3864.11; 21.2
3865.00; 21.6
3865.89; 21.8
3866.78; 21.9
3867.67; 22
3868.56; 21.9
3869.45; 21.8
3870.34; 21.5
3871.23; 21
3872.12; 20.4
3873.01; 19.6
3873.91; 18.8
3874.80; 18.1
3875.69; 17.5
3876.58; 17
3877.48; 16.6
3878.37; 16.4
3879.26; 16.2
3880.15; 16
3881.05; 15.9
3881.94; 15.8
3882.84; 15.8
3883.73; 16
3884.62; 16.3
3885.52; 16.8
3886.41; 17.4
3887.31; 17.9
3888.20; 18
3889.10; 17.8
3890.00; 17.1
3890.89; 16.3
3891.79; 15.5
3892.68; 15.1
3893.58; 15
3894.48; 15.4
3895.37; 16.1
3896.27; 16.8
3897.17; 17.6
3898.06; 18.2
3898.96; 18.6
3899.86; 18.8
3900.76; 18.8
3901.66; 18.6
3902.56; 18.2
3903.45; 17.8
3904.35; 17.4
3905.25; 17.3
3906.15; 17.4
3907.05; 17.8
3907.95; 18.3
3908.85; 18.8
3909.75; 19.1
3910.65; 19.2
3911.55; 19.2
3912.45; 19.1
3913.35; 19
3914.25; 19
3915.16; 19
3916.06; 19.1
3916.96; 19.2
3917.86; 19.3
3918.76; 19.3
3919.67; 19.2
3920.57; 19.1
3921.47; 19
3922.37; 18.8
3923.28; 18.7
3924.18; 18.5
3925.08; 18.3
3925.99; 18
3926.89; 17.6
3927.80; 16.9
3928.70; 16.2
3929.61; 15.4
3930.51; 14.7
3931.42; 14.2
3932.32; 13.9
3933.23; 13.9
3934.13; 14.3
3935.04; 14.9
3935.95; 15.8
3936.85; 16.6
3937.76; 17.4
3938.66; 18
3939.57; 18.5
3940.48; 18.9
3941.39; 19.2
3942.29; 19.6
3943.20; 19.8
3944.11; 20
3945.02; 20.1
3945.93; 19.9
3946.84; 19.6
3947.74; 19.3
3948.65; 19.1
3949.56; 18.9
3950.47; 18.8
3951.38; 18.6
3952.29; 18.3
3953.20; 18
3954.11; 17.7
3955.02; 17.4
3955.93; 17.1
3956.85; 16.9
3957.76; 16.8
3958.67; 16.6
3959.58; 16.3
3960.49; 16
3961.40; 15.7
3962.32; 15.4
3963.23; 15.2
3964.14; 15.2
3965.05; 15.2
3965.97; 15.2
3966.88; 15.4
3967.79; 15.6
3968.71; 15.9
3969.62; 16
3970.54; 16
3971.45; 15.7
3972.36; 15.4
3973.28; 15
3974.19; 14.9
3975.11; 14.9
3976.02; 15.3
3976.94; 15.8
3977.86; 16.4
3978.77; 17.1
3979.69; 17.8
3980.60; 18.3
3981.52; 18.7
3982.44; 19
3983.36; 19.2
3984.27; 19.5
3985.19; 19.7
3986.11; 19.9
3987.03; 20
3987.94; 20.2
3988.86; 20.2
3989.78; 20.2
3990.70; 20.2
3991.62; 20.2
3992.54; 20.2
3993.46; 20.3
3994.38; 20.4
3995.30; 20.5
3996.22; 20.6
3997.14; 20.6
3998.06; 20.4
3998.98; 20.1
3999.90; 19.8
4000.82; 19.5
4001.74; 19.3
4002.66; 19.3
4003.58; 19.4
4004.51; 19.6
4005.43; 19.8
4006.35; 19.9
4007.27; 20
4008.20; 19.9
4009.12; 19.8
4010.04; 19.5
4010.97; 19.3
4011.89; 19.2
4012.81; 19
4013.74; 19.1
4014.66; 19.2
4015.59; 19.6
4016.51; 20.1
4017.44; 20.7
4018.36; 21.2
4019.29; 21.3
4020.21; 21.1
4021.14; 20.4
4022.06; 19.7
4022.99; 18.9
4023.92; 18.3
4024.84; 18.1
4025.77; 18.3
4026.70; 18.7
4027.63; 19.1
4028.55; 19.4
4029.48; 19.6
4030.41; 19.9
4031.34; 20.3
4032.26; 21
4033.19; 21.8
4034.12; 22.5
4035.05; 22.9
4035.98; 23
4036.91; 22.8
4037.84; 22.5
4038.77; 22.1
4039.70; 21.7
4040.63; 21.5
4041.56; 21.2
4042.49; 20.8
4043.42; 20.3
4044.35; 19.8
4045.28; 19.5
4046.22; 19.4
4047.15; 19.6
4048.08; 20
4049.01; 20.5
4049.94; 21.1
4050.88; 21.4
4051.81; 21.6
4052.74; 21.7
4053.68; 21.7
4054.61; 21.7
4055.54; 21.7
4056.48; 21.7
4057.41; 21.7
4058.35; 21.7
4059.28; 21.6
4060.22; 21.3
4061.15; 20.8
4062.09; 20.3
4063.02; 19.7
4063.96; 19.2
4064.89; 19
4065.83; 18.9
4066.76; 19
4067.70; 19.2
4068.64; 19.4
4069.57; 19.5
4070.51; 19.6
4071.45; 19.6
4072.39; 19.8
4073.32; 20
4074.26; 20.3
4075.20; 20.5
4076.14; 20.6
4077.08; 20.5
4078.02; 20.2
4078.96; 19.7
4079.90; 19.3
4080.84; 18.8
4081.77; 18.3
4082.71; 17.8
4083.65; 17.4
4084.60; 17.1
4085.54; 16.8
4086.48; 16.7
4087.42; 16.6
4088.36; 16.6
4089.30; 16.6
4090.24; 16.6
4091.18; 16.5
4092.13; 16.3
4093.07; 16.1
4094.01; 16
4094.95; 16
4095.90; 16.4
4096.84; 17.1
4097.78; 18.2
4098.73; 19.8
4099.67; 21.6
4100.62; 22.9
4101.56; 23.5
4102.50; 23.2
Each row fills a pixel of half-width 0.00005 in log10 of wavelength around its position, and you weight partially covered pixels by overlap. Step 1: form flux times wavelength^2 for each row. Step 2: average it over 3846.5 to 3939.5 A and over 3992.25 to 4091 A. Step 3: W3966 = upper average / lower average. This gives 1.2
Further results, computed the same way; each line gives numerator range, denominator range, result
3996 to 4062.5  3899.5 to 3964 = 1.20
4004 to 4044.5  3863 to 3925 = 1.18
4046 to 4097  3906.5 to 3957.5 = 1.14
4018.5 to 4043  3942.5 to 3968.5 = 1.23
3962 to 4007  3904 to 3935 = 1.06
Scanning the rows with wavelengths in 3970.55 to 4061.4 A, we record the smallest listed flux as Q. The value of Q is 14.9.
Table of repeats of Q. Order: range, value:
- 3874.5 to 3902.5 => 15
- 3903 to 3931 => 14.7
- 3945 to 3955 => 17.7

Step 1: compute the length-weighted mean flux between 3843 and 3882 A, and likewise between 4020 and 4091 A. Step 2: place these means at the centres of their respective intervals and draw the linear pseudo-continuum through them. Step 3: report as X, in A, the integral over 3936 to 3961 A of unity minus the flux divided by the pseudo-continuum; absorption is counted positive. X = 1.2 A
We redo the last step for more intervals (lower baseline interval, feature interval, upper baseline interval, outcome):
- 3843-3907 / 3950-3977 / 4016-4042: 4.55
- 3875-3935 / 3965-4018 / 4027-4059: 2.93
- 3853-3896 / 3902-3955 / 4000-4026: 1.99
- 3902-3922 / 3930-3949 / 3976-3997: 1.40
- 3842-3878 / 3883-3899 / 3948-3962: 1.40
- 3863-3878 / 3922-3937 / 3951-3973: 1.22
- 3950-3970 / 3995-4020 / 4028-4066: -1.26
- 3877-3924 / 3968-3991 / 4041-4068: 1.87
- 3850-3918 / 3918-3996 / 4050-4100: 4.21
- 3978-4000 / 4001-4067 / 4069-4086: -3.17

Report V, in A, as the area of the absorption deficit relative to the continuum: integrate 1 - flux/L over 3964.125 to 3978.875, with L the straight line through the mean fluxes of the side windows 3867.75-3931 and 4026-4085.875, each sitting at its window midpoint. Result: 2.7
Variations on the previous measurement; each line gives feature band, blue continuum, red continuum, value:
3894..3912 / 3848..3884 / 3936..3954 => 0.75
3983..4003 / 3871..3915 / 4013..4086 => -0.81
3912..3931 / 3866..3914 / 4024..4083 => 0.19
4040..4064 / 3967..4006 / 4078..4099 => -4.20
